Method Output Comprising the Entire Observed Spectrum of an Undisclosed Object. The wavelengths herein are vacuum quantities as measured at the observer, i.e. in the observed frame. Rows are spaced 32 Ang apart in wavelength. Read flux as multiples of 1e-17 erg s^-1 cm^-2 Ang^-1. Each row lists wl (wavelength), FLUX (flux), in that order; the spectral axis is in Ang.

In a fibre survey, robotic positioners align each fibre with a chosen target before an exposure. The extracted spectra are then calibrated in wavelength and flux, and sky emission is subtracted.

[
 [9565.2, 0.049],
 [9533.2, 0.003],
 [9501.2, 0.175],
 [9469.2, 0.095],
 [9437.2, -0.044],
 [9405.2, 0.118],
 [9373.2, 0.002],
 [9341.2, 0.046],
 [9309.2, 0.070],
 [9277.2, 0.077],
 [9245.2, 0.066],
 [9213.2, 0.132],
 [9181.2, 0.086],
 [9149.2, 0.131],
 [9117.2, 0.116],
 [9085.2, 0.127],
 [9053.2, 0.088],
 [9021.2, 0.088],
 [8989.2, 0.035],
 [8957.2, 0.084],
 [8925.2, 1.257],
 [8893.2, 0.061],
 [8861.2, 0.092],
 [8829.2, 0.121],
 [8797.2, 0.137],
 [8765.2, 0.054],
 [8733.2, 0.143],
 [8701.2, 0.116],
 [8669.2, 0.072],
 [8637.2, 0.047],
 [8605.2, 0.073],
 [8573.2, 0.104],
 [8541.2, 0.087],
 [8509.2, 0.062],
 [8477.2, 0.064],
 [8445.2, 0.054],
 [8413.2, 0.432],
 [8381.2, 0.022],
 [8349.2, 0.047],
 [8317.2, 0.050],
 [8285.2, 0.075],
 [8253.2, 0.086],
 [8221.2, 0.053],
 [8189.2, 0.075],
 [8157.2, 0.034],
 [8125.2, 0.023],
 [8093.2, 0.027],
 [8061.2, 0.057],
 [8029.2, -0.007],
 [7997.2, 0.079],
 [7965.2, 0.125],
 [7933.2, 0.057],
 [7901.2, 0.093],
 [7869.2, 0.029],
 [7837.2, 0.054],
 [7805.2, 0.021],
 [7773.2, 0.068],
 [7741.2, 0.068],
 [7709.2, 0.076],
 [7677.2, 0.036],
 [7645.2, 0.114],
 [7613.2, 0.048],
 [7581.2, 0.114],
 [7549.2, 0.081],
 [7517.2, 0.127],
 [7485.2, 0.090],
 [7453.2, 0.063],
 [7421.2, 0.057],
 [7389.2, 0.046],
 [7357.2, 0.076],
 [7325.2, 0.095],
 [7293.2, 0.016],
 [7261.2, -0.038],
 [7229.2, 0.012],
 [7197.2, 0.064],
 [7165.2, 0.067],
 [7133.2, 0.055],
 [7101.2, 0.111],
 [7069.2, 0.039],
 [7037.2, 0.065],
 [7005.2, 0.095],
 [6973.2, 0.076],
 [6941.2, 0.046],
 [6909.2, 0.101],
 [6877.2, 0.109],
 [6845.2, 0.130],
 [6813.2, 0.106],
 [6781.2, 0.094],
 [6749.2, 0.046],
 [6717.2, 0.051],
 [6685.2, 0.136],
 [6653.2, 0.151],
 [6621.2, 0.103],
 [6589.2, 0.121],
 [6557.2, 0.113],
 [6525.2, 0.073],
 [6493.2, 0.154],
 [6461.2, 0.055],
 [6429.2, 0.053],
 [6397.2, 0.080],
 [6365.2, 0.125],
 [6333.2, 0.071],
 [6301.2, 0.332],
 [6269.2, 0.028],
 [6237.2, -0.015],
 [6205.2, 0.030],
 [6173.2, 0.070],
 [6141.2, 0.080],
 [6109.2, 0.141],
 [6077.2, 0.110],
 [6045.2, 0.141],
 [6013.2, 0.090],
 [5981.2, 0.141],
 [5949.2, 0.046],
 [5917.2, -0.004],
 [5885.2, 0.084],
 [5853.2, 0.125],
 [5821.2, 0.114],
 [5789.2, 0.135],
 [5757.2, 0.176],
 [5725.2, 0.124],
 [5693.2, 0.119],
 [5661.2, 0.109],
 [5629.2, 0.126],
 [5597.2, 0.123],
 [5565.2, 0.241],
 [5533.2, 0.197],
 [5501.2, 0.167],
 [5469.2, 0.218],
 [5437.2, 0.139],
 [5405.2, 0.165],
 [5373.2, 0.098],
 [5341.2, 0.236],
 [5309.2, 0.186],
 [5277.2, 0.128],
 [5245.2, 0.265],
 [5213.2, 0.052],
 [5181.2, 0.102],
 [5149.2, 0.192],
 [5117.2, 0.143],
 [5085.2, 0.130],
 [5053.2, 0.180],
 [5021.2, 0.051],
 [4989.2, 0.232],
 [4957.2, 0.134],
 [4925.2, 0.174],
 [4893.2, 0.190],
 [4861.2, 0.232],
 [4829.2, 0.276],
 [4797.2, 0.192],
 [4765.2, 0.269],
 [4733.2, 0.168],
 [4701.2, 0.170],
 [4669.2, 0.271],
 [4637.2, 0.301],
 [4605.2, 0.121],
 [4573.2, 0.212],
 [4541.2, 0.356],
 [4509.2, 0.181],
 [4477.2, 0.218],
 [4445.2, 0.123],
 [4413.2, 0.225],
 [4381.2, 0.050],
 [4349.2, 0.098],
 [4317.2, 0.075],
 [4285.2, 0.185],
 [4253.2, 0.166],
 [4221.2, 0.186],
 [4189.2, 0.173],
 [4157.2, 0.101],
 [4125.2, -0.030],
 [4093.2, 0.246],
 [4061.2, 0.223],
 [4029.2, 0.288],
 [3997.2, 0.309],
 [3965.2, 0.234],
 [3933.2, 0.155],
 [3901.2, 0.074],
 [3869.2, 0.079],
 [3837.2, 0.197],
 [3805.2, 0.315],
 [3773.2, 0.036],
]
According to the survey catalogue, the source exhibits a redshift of 1.25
